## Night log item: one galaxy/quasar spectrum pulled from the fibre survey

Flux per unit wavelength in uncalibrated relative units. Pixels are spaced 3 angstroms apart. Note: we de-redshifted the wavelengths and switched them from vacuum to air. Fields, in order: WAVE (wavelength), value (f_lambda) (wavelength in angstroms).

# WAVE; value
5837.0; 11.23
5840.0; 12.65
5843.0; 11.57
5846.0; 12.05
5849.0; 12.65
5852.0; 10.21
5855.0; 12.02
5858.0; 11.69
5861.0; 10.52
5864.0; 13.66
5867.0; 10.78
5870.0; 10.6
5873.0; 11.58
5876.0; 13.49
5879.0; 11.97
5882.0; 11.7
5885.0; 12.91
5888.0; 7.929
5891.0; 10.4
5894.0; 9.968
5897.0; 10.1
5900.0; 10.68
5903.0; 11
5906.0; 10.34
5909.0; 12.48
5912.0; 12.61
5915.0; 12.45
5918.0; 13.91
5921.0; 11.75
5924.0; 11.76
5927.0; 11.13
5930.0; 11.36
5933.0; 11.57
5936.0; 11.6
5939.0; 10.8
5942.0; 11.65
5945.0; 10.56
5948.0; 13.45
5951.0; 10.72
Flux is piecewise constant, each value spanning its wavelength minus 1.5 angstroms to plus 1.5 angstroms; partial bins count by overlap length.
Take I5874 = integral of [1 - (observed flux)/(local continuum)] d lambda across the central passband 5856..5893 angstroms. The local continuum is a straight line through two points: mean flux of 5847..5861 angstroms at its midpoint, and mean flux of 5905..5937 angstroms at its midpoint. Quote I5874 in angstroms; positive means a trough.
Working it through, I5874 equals 0.7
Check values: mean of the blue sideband 11.5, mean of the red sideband 11.9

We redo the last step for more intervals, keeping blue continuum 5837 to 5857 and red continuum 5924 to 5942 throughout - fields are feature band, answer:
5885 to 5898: 1.8 angstroms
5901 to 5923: -1.1 angstroms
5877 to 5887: -0.4 angstroms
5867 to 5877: 0.0 angstroms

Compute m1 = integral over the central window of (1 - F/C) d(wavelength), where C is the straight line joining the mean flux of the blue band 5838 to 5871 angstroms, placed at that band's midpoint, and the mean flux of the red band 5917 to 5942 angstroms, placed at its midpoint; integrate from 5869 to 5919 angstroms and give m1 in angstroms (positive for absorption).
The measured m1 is 1.2 angstroms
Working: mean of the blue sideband 11.7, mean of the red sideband 11.7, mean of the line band 11.4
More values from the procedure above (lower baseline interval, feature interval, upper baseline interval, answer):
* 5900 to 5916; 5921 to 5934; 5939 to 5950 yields 0.21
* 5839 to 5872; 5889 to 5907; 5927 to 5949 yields 1.91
